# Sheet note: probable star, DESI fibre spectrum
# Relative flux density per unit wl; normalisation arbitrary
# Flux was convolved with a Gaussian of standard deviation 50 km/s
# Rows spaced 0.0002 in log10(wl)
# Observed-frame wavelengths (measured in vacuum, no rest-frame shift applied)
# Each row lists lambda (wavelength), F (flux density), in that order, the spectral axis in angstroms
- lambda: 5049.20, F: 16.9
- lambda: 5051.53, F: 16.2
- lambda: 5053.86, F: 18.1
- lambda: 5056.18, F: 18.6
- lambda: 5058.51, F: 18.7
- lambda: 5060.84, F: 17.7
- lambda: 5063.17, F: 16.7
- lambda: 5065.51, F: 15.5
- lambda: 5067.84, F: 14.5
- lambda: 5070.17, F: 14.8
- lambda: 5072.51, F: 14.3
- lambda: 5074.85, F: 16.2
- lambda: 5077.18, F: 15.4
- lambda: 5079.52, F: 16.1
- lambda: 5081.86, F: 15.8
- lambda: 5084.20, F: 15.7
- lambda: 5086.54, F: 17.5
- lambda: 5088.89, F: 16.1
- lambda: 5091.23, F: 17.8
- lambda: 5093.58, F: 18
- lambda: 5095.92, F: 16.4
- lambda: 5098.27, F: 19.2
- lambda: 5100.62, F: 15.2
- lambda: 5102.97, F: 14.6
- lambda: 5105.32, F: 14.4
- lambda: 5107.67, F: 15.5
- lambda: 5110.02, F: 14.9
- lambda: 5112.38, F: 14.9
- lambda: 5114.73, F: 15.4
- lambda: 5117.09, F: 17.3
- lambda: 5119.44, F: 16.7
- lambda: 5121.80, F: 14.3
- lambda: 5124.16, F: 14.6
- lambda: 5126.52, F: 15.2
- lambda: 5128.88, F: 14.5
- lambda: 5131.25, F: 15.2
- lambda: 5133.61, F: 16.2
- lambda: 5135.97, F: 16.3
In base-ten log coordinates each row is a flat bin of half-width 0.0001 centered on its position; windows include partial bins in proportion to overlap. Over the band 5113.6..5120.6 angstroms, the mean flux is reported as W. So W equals 16.5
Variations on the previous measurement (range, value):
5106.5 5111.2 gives 15.2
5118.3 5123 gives 15.5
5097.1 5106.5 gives 15.8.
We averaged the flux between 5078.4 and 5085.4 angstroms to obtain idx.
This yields 15.9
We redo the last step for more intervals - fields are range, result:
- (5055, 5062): 18.4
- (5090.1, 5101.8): 17.3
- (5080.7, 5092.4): 16.6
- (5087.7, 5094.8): 17.3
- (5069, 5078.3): 15.2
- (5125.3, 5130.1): 14.8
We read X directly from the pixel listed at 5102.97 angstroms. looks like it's 14.6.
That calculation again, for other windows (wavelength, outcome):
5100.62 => 15.2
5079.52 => 16.1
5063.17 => 16.7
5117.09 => 17.3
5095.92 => 16.4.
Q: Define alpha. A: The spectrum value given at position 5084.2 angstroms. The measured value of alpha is 15.7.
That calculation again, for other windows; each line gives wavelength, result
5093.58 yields 18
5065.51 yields 15.5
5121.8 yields 14.3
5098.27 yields 19.2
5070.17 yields 14.8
